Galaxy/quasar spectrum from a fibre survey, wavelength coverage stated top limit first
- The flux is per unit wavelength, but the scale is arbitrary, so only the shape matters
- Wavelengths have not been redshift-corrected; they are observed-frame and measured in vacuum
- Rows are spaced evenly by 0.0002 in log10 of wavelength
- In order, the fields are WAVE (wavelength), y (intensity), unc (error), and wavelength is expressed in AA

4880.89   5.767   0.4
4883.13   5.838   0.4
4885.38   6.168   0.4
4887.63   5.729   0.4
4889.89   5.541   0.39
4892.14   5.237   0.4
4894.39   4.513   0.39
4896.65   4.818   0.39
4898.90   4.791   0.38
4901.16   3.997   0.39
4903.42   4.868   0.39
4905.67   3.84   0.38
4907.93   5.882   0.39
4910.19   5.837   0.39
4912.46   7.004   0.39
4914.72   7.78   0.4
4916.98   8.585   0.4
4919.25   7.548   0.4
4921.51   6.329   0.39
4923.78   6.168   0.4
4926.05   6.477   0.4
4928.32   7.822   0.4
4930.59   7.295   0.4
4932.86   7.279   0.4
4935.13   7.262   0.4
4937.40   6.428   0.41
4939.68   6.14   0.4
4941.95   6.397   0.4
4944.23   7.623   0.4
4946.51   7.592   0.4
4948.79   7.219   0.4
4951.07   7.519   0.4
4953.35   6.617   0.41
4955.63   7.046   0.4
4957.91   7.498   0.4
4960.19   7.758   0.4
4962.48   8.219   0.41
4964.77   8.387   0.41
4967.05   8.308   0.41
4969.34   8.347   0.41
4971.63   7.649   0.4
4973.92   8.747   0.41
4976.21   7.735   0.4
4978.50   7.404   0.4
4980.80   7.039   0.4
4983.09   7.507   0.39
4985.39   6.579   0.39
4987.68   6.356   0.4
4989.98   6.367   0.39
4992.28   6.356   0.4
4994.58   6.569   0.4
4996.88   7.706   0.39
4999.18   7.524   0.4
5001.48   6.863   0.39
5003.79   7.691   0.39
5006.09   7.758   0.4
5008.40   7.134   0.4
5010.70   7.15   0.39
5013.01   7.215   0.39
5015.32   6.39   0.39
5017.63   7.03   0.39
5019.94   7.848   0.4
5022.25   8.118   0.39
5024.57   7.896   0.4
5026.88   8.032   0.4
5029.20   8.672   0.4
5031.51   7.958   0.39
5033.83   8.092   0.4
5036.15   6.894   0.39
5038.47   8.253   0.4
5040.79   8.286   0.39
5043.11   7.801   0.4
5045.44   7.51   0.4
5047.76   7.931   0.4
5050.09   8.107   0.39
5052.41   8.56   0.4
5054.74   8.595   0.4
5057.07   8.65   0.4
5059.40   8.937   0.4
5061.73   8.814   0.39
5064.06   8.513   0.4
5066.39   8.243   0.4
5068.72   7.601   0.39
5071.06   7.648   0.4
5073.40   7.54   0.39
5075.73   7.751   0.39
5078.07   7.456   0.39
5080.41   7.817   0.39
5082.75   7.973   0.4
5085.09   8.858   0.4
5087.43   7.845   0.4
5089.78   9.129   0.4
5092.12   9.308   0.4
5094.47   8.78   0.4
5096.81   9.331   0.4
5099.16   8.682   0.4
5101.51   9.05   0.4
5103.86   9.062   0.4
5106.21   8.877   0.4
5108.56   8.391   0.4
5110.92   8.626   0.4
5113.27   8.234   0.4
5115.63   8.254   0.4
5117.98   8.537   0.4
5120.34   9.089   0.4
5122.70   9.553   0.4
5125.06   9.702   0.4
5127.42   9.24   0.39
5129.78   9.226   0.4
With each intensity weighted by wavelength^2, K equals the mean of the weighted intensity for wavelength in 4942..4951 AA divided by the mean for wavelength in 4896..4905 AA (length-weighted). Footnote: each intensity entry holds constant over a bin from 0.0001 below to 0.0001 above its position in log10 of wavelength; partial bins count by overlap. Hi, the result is 1.64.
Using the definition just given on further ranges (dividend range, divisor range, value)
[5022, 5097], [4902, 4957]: 1.28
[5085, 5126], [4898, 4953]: 1.44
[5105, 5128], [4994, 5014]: 1.26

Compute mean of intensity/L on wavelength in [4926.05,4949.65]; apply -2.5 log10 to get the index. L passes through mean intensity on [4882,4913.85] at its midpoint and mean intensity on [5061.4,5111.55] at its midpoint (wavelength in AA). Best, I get -0.18 mag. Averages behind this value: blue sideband 5.31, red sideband 8.41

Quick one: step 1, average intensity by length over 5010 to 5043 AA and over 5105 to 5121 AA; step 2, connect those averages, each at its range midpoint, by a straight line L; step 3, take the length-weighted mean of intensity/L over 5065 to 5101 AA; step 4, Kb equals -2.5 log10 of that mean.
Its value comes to 0.00 mag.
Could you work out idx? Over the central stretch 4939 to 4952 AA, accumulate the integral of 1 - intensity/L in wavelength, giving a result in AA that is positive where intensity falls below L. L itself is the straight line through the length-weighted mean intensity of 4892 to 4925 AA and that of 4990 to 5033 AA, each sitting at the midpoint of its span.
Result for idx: -1.4 AA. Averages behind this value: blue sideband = 5.83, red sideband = 7.42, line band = 7.11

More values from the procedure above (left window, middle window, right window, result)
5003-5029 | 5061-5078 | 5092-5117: 0.6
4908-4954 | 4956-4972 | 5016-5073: -1.5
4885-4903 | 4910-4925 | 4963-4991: -3.6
